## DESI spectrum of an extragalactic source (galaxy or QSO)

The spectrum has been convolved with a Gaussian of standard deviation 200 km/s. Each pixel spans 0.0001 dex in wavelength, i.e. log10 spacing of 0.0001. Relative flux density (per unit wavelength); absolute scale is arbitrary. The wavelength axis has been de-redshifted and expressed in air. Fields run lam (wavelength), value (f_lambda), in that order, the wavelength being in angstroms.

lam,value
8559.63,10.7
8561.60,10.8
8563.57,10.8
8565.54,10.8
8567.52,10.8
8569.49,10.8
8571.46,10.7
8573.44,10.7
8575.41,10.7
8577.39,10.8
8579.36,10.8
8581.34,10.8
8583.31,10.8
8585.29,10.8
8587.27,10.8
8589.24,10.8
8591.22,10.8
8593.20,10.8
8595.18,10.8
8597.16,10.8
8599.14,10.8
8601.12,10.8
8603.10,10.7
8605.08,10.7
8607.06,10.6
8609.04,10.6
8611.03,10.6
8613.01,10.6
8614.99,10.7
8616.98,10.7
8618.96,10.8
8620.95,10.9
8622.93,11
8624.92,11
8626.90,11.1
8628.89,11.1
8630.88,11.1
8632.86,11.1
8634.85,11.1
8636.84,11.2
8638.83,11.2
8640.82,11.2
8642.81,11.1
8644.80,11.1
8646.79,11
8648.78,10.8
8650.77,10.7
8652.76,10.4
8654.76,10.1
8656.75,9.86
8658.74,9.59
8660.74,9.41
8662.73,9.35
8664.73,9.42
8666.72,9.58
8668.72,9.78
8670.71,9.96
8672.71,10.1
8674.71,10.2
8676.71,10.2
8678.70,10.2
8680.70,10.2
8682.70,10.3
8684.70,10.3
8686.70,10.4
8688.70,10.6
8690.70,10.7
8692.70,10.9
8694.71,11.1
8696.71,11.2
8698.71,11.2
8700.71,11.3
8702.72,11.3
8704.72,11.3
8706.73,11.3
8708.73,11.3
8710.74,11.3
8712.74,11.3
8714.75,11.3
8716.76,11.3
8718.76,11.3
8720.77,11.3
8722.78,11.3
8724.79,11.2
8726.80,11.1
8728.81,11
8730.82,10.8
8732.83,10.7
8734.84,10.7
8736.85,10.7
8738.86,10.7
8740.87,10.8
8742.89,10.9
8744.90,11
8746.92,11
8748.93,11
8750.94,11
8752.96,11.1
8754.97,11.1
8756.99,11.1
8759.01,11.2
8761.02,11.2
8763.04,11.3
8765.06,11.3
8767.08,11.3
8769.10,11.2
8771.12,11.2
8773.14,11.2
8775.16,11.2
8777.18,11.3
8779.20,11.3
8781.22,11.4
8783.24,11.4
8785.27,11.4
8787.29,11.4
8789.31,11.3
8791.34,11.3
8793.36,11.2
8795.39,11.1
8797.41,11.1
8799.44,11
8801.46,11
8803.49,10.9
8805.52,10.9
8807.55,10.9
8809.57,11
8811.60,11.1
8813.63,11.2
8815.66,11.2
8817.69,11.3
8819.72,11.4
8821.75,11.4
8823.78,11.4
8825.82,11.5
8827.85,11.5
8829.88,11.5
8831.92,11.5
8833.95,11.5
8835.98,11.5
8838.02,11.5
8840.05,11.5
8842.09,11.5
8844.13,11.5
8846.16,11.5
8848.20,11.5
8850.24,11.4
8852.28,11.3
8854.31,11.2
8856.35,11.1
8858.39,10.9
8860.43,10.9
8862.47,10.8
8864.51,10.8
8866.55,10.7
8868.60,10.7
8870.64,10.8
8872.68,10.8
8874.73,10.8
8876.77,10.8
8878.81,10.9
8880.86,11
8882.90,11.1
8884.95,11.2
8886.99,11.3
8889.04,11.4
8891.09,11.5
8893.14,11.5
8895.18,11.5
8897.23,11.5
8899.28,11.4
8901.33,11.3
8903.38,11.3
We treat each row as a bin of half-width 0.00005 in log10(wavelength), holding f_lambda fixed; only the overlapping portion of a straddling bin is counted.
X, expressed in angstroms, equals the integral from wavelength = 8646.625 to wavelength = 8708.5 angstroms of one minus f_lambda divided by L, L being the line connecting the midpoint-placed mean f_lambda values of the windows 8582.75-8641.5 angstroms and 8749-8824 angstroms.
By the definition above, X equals 3.2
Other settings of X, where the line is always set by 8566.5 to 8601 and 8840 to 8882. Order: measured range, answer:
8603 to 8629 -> 0.07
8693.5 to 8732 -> -1.09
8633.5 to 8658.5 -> 0.14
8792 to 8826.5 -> -0.46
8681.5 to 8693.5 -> 0.40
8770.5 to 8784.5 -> -0.40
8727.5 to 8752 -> 0.17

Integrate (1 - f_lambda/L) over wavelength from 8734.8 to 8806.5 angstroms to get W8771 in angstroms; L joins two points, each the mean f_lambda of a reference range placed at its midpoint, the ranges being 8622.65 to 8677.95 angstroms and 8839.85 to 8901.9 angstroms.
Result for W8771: -1.8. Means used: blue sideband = 10.5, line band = 11.1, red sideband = 11.2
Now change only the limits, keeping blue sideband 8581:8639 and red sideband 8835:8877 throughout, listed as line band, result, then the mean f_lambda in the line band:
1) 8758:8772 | -0.3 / 11.2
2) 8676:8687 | 0.7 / 10.3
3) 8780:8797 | -0.4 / 11.3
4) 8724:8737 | 0.1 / 10.9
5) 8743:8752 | 0.0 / 11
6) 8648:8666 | 1.6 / 9.94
